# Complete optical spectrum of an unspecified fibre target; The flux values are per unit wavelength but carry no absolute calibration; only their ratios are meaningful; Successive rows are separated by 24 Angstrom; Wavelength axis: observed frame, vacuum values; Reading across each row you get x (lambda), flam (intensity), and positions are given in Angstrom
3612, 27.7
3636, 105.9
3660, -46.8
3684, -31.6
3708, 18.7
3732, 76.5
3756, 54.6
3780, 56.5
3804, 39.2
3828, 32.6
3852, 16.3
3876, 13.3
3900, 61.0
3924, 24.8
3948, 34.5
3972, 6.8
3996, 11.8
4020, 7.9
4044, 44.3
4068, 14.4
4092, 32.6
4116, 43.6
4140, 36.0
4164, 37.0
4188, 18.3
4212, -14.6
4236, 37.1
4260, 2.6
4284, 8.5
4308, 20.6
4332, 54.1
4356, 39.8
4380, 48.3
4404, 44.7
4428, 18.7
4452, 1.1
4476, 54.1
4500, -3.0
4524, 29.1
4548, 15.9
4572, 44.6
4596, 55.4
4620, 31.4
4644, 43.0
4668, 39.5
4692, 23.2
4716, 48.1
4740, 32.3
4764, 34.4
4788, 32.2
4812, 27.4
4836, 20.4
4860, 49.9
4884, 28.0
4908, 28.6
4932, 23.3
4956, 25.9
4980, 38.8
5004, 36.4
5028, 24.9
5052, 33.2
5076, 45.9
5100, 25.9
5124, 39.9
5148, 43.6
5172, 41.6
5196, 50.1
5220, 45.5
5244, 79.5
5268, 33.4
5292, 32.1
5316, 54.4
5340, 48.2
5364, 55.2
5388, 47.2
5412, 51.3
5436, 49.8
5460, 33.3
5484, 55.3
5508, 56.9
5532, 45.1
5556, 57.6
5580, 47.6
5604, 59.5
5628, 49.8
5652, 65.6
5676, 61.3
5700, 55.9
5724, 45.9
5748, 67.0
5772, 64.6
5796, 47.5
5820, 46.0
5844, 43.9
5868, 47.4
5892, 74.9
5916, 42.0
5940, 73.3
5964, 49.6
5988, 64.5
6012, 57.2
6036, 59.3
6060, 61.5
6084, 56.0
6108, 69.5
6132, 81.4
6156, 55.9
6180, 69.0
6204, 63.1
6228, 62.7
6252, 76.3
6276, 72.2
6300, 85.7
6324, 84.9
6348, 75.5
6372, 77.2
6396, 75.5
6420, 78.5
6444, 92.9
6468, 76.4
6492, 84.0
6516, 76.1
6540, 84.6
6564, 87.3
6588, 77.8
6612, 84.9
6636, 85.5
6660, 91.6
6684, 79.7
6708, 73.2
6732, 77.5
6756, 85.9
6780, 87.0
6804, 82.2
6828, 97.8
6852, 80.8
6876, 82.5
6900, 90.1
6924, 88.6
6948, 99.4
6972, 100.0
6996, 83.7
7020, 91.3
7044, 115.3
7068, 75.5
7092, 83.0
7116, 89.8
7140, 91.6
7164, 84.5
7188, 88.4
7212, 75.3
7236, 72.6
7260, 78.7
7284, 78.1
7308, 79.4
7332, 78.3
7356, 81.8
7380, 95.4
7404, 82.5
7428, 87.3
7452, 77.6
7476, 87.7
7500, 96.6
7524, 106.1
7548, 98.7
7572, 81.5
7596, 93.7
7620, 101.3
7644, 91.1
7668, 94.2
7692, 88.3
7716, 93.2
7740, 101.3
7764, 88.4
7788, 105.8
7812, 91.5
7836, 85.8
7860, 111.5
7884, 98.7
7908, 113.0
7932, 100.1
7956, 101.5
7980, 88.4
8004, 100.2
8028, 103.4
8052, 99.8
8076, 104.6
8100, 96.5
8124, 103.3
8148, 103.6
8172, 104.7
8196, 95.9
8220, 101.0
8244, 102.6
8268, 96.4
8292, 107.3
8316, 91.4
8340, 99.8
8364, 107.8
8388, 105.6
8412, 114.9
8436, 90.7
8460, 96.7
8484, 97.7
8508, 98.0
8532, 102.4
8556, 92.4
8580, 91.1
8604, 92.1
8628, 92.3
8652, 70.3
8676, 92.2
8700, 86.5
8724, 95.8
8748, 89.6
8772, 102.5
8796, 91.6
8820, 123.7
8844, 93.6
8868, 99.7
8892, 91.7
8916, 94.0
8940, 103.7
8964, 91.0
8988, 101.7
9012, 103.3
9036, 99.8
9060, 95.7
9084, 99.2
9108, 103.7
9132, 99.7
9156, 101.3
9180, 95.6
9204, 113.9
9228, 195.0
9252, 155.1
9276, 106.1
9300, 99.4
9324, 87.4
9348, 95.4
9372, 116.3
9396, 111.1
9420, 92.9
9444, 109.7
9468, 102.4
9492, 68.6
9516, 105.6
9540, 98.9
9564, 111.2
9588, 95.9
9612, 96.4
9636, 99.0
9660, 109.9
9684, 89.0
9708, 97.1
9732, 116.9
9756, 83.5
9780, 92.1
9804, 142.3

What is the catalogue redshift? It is 0.41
